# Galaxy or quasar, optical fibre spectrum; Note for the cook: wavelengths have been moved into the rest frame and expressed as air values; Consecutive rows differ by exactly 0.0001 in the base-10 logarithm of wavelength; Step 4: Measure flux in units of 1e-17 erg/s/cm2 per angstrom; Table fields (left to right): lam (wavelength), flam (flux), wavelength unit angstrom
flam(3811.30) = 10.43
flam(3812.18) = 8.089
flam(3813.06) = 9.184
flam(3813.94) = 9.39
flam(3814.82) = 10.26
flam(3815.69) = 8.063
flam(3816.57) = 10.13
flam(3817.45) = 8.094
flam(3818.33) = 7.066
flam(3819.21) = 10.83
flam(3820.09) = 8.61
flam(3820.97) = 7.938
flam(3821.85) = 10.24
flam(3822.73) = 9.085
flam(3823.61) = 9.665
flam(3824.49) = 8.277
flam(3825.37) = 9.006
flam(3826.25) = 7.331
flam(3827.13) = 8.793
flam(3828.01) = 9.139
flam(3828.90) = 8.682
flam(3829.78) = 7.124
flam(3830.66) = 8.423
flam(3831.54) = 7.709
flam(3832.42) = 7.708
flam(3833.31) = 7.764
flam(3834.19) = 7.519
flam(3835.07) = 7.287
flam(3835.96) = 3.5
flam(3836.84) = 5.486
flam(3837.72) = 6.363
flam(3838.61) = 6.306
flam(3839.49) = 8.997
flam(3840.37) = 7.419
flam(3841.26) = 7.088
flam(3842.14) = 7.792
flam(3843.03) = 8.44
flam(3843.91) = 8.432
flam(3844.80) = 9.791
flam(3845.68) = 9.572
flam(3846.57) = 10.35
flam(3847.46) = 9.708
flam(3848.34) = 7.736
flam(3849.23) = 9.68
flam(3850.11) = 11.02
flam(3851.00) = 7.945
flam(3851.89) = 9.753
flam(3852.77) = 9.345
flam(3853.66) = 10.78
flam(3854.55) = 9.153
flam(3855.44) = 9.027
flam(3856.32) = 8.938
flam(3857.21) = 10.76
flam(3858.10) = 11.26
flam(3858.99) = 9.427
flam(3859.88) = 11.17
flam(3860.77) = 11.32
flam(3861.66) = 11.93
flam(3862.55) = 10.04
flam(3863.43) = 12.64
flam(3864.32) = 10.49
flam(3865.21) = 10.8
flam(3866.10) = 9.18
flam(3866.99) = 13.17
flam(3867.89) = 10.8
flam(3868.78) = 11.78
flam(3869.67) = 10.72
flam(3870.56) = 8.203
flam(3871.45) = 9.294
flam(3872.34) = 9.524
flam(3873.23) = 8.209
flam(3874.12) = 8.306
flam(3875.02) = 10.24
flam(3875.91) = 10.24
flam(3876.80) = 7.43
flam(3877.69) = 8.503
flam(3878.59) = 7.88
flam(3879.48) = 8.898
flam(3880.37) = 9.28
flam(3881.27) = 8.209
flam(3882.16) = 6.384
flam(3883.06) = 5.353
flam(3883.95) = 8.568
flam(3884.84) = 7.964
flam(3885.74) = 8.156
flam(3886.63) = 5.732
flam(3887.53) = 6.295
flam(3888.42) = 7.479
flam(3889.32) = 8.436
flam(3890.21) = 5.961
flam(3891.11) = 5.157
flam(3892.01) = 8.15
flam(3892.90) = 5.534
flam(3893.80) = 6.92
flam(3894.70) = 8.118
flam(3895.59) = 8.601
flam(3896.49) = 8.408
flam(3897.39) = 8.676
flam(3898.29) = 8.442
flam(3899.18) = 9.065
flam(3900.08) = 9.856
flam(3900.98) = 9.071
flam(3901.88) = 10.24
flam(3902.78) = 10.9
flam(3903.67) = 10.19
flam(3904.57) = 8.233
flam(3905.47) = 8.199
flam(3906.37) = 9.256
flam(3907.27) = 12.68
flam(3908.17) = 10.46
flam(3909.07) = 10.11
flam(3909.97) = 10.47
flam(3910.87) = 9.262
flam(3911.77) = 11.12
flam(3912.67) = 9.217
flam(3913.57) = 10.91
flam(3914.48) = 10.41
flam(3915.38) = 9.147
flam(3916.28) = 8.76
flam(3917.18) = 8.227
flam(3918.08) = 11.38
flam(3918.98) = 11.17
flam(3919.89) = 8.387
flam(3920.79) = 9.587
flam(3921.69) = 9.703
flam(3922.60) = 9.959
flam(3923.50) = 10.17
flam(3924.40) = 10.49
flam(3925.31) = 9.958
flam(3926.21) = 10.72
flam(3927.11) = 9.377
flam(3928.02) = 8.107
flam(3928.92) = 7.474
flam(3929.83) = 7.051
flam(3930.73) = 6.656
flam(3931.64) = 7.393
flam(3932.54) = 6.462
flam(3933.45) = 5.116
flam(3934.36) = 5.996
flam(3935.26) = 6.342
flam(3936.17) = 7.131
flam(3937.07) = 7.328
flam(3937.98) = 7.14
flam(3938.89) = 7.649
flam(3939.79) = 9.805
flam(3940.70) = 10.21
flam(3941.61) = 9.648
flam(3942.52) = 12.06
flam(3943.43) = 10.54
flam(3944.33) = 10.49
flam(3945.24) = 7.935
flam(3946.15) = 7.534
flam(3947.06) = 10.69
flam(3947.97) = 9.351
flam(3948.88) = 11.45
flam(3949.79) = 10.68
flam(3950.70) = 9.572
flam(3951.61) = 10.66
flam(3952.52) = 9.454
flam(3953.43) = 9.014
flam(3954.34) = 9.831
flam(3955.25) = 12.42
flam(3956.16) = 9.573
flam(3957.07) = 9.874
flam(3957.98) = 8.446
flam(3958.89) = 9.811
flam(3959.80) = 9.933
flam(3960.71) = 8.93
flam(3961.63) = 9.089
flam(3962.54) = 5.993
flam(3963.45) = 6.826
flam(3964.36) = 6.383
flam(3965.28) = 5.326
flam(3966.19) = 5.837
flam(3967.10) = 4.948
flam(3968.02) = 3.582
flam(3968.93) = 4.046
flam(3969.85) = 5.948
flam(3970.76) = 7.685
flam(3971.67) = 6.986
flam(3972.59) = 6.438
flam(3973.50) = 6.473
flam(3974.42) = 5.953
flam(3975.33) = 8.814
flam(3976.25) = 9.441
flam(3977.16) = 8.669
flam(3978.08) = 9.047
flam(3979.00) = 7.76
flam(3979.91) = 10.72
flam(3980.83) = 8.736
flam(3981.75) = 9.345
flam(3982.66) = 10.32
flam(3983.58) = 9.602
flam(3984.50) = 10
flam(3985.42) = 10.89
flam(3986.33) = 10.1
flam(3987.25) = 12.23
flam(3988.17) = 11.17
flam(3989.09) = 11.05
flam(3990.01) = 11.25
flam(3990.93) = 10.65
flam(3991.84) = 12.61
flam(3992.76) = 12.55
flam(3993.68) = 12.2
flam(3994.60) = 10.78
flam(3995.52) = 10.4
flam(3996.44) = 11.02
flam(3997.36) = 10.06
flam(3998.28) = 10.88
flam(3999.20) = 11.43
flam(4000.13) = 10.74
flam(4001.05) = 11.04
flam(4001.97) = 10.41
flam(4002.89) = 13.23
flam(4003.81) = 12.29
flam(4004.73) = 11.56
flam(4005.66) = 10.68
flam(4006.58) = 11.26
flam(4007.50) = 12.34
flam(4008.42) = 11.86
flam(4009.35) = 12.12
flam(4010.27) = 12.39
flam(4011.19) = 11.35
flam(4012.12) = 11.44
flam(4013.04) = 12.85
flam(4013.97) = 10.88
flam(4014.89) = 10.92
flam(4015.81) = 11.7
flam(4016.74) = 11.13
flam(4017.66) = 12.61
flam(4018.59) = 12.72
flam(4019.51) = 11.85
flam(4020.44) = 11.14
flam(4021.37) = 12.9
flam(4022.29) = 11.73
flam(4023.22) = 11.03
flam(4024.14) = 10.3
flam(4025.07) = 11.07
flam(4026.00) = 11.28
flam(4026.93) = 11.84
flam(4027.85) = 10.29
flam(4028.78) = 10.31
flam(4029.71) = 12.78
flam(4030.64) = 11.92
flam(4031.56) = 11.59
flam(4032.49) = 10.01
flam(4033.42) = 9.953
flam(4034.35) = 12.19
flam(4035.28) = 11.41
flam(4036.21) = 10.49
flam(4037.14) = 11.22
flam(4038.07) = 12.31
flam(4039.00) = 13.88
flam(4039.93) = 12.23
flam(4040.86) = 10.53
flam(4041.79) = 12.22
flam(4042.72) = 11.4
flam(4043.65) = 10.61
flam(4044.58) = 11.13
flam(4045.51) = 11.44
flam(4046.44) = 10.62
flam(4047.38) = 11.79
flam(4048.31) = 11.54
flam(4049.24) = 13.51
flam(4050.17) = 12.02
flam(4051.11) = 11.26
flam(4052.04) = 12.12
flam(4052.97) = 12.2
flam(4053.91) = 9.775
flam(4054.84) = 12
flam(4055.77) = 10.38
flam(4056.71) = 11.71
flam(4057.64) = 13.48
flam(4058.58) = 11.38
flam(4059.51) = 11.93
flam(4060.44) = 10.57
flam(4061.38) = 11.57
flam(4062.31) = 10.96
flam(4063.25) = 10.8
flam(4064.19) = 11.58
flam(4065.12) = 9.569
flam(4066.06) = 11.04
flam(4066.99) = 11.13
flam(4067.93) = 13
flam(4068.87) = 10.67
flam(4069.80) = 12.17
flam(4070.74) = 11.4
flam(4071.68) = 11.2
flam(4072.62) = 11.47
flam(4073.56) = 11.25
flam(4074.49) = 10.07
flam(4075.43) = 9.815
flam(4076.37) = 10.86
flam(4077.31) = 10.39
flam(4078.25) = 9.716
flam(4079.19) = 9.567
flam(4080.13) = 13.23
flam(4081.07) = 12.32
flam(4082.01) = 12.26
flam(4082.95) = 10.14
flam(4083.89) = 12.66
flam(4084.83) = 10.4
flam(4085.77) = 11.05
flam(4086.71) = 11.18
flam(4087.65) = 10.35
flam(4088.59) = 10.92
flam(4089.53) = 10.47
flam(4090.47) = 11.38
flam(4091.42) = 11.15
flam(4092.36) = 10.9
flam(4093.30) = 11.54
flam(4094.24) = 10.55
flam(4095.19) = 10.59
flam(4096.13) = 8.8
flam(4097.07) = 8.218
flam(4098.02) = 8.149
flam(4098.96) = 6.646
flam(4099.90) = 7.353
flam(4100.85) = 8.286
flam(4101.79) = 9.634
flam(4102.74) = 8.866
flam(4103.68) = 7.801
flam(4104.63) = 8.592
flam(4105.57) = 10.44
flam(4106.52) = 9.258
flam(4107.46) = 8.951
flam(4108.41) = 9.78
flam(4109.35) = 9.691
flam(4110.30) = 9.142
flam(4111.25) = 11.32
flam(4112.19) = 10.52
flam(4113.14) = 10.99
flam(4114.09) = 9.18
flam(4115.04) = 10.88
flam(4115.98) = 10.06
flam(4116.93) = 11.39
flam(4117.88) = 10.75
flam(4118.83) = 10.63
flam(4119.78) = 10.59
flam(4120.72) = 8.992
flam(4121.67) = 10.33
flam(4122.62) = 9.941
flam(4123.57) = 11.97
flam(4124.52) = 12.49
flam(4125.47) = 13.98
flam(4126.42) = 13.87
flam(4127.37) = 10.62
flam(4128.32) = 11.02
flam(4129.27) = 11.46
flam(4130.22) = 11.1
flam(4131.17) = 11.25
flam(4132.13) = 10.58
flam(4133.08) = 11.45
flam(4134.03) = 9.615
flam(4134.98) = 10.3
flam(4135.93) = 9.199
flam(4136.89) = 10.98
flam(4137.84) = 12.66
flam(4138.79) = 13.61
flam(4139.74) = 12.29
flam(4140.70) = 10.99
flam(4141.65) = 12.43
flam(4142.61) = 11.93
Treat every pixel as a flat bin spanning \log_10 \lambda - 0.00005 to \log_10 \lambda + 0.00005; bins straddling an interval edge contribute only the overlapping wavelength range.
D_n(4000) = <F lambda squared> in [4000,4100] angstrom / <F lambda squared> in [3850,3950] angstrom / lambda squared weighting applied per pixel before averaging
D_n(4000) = 1.33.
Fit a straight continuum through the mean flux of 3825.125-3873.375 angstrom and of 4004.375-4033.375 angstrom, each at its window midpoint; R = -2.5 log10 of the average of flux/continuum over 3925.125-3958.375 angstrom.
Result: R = 0.17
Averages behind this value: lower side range 9.1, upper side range 11.5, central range 8.89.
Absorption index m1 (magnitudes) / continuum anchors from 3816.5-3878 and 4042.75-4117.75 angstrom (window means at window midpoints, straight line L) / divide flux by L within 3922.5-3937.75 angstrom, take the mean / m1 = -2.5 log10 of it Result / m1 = 0.21 mag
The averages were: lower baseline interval 9.06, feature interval 7.93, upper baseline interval 10.7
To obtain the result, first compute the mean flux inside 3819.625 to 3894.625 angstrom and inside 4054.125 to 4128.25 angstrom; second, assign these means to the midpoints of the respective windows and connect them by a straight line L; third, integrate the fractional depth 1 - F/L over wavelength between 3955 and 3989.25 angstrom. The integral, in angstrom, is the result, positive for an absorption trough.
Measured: 4.6 angstrom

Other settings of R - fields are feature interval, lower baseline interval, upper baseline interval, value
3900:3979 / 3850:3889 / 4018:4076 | 0.16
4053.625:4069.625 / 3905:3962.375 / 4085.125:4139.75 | -0.12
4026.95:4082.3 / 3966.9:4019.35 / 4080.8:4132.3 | -0.11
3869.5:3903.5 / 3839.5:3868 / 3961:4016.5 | 0.19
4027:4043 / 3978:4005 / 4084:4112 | -0.11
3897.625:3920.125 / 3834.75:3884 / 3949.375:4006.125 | -0.07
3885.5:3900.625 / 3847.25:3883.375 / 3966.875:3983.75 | 0.20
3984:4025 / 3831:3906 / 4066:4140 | -0.17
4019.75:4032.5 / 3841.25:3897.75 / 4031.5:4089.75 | -0.05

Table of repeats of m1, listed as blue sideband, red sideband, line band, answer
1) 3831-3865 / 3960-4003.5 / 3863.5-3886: -0.021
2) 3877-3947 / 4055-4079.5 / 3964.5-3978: 0.421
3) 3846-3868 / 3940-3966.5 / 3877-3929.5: 0.106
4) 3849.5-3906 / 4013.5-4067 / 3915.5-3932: 0.065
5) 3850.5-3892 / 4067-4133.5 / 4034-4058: -0.145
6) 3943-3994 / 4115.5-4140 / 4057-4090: -0.072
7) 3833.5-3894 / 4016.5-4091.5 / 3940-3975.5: 0.186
